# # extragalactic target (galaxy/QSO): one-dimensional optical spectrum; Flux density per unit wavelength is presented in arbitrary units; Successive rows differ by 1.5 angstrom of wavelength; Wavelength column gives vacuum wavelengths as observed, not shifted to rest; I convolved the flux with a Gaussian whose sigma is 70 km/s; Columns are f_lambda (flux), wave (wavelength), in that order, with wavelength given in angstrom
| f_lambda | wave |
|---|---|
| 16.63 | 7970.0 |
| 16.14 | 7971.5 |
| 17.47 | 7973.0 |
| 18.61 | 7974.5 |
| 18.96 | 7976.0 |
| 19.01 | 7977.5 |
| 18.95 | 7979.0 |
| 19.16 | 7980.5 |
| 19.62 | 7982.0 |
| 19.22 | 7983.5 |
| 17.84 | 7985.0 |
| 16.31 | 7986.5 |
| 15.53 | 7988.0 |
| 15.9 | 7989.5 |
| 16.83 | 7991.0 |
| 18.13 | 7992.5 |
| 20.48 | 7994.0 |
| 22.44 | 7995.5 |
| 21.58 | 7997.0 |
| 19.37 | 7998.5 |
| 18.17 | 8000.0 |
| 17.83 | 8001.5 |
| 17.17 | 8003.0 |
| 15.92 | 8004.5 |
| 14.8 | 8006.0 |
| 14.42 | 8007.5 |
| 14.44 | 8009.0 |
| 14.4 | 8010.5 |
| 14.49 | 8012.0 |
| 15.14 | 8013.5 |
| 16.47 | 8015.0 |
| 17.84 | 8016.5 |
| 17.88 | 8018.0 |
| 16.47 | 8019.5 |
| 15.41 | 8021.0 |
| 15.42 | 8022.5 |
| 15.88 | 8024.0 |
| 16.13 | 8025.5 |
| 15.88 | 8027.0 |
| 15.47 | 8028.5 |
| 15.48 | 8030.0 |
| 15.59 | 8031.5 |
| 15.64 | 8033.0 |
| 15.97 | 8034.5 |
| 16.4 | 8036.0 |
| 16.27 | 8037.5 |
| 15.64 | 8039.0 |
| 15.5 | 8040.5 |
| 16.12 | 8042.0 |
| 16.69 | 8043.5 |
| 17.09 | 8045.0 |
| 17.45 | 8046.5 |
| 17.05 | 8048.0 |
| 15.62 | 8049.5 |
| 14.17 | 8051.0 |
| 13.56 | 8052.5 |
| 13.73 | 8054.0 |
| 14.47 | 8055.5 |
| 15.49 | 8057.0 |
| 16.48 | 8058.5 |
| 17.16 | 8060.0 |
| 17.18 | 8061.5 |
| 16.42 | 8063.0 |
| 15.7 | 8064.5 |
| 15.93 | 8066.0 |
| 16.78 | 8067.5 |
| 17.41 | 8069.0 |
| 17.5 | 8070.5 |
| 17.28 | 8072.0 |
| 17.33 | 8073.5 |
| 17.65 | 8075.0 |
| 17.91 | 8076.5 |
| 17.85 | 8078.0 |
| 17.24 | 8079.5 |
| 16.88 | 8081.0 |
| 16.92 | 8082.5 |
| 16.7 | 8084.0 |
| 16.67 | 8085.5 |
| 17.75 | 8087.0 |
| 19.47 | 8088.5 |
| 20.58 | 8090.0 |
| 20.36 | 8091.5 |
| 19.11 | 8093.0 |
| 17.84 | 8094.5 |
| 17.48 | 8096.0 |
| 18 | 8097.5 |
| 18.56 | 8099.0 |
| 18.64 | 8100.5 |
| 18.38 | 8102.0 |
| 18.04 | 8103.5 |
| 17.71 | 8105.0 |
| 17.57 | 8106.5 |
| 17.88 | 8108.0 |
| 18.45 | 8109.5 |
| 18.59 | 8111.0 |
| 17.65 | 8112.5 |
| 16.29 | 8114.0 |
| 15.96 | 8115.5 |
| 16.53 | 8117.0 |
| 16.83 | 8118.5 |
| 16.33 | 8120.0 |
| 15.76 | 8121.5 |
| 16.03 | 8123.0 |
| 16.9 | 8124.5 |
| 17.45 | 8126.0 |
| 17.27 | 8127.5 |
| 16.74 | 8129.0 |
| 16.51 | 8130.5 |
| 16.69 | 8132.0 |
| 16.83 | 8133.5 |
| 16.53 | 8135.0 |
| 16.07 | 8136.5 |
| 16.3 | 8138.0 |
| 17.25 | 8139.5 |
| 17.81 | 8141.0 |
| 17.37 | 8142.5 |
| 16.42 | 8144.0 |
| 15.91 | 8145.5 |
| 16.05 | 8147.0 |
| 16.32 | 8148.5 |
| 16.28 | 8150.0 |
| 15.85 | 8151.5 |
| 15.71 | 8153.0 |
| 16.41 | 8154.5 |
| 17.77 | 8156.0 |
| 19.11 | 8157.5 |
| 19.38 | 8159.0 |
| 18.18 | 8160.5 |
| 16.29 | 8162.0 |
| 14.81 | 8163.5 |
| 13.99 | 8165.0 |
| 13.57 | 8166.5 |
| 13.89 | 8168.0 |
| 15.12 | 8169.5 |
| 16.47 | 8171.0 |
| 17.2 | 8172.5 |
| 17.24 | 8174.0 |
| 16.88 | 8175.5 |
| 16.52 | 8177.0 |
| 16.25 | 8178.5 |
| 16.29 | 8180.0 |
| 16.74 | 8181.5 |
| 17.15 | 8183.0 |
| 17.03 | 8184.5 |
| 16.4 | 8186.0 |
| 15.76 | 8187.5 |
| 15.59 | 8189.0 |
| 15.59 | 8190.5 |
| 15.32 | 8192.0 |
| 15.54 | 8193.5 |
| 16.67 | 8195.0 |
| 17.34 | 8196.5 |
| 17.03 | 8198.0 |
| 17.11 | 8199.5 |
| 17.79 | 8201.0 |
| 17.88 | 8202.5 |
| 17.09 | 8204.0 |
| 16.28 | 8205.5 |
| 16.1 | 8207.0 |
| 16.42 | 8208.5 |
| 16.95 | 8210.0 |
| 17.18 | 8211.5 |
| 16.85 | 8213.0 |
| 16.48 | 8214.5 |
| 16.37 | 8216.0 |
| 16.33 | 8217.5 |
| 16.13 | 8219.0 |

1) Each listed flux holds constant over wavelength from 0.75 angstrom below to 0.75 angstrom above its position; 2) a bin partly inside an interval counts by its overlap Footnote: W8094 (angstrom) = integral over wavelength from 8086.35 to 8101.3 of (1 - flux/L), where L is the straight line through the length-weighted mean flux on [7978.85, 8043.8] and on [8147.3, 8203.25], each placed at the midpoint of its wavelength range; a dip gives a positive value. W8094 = -1.9 angstrom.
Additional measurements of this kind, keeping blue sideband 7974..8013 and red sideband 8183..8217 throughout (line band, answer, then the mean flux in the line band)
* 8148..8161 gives -0.3 angstrom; 17.2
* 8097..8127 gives -0.6 angstrom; 17.4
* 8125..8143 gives 0.0 angstrom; 16.9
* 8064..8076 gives 0.2 angstrom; 17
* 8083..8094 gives -0.9 angstrom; 18.6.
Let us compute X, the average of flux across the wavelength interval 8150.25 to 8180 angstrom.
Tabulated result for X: 16.3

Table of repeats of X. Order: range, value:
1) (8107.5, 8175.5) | 16.6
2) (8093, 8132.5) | 17.3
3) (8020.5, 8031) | 15.7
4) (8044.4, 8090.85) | 16.8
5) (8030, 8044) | 15.9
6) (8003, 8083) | 16.1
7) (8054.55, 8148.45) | 17.2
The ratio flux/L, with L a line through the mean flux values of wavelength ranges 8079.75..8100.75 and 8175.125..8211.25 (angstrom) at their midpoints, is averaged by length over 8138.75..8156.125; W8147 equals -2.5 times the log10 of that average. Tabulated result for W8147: 0.047 mag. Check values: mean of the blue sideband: 18.2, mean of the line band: 16.6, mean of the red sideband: 16.6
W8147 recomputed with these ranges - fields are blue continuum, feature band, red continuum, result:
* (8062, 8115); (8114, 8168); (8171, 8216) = 0.043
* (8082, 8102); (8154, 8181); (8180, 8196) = 0.016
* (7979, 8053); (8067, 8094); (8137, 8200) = -0.081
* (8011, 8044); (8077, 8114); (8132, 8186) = -0.115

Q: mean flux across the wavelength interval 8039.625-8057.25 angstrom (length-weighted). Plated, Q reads 15.6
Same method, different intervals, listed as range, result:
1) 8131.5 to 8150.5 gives 16.6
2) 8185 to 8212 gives 16.6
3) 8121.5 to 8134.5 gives 16.7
